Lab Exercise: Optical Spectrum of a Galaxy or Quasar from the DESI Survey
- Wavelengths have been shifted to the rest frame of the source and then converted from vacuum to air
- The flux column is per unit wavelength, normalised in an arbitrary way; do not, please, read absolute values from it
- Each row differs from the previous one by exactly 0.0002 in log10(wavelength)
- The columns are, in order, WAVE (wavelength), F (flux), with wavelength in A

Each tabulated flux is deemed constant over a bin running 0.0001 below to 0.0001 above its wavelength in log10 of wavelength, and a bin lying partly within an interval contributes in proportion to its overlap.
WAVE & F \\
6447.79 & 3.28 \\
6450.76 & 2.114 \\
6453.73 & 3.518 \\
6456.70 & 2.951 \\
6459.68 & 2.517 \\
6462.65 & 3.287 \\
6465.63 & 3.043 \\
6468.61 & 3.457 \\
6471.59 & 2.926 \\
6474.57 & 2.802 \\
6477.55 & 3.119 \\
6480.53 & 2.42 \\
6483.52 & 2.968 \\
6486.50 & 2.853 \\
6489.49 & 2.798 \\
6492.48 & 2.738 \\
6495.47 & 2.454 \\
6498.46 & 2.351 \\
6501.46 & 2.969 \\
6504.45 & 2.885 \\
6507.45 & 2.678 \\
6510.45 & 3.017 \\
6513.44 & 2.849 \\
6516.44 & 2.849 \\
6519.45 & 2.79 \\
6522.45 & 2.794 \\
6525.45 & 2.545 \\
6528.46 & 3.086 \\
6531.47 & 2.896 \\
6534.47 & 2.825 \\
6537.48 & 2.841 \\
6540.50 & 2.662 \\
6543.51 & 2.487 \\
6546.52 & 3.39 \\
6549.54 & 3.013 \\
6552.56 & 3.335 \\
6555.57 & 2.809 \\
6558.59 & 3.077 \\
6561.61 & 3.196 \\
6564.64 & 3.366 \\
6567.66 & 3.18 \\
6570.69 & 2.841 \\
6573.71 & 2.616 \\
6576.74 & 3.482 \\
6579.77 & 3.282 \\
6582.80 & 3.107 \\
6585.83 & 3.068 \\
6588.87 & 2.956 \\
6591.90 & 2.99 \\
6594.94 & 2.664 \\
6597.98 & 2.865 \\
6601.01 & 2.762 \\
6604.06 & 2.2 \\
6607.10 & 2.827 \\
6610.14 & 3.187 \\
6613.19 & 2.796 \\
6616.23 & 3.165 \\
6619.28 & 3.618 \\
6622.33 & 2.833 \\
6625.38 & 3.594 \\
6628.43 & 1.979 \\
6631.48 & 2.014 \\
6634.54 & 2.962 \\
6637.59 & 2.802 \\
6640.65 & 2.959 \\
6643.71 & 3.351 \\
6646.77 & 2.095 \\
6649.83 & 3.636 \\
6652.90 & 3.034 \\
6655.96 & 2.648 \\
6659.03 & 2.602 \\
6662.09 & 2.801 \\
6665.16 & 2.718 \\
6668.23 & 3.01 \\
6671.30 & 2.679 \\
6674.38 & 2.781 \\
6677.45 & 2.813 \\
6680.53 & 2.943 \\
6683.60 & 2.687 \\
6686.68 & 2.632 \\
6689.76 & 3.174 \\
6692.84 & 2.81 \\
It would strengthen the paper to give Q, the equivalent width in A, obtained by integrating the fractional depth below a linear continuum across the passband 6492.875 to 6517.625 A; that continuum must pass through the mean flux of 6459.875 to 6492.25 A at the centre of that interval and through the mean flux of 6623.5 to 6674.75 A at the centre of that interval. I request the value 1.4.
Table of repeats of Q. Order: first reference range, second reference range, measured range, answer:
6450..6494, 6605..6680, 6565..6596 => -1.64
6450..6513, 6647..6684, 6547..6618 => -3.71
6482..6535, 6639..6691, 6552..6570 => -2.05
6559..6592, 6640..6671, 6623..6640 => 1.45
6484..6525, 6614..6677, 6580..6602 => -0.89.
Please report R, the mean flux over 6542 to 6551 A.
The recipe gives 2.96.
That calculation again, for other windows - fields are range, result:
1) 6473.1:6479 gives 2.96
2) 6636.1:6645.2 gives 3.04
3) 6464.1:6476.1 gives 3.06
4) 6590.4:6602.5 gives 2.82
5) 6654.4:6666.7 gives 2.69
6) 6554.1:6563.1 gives 3.03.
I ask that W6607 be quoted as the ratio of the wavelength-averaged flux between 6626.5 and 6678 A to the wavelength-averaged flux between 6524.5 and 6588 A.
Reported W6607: 0.92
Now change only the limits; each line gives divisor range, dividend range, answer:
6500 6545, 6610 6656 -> 1.04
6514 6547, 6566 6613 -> 1.04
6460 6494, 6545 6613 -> 1.02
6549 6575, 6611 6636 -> 0.94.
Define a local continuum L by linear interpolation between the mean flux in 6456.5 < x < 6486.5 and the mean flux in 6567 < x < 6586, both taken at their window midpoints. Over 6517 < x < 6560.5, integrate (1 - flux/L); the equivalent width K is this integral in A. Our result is 1.9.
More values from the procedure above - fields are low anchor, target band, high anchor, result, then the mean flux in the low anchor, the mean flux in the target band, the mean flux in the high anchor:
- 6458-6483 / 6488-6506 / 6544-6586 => 1.77 A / 2.95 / 2.7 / 3.11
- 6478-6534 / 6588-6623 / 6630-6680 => -1.32 A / 2.78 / 2.91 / 2.81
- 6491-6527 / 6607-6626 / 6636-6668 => -2.07 A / 2.74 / 3.15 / 2.87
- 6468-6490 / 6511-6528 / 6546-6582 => 1.18 A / 2.9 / 2.8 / 3.12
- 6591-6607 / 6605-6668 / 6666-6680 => -2.69 A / 2.7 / 2.88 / 2.82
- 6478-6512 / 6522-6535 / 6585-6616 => -0.25 A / 2.75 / 2.83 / 2.84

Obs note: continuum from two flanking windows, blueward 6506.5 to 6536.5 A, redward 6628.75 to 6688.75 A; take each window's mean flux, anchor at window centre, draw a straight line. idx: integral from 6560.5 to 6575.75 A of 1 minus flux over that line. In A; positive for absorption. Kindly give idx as -1.25 A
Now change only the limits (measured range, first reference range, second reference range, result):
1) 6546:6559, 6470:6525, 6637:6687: -1.4 A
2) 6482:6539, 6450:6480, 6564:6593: 4.2 A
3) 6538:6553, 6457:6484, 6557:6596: 0.4 A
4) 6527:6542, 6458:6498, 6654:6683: -0.1 A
